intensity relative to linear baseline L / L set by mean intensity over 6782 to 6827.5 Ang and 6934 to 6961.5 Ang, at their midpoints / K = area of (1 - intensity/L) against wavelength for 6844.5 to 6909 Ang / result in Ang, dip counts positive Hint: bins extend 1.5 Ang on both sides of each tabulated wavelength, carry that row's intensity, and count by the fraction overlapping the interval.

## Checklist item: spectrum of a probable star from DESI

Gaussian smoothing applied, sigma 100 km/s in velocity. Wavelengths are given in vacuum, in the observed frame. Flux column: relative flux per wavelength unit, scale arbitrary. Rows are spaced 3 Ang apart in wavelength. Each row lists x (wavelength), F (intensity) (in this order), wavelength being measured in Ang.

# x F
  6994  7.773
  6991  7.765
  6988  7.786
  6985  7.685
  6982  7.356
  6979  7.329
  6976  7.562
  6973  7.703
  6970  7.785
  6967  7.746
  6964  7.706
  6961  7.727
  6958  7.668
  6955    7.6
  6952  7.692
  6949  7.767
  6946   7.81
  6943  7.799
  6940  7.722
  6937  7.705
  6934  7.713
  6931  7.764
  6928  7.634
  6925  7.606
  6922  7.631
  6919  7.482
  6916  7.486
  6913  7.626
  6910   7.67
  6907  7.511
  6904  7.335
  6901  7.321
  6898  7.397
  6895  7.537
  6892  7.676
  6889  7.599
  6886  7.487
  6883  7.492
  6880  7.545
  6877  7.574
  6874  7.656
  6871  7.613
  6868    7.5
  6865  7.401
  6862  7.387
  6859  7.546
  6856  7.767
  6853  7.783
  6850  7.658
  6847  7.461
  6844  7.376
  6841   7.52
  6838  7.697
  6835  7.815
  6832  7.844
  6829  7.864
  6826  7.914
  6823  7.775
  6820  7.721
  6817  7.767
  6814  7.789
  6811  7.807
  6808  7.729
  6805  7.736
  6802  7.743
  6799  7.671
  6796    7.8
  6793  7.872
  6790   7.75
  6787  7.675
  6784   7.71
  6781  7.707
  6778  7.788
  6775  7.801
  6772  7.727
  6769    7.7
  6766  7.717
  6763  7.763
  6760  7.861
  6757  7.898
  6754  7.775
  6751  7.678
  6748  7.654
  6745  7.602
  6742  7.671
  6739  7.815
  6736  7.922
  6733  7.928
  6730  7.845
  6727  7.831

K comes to 1.7 Ang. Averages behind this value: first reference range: 7.76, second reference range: 7.72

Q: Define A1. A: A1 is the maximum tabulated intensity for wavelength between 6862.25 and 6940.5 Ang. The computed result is 7.764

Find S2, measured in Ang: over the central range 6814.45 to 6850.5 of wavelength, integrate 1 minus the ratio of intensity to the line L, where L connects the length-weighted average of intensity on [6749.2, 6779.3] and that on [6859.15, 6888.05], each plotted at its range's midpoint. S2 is -0.43 Ang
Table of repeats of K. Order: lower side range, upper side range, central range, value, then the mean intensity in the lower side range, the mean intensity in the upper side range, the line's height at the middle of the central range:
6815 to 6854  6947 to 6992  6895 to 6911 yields 0.5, 7.71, 7.66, 7.68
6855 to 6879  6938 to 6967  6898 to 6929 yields 0.5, 7.55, 7.72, 7.64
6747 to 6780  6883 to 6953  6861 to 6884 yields 0.4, 7.76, 7.6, 7.65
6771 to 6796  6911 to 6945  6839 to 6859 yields 0.3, 7.76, 7.65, 7.71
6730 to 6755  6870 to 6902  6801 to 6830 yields -0.5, 7.76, 7.54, 7.65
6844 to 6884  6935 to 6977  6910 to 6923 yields 0.1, 7.56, 7.72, 7.65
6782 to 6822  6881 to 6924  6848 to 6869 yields 0.1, 7.75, 7.52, 7.62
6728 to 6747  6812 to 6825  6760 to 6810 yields 0.2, 7.79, 7.77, 7.78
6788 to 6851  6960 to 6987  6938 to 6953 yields -0.2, 7.73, 7.62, 7.64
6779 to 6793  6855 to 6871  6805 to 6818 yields -0.2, 7.73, 7.52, 7.66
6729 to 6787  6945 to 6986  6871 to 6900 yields 0.5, 7.76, 7.65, 7.69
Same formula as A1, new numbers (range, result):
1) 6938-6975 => 7.81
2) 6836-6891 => 7.783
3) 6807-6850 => 7.914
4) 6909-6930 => 7.67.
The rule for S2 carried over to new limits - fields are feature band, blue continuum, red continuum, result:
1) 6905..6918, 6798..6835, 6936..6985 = 0.2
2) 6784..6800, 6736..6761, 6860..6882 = -0.2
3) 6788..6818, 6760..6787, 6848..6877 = -0.3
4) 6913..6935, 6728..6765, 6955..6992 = 0.2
